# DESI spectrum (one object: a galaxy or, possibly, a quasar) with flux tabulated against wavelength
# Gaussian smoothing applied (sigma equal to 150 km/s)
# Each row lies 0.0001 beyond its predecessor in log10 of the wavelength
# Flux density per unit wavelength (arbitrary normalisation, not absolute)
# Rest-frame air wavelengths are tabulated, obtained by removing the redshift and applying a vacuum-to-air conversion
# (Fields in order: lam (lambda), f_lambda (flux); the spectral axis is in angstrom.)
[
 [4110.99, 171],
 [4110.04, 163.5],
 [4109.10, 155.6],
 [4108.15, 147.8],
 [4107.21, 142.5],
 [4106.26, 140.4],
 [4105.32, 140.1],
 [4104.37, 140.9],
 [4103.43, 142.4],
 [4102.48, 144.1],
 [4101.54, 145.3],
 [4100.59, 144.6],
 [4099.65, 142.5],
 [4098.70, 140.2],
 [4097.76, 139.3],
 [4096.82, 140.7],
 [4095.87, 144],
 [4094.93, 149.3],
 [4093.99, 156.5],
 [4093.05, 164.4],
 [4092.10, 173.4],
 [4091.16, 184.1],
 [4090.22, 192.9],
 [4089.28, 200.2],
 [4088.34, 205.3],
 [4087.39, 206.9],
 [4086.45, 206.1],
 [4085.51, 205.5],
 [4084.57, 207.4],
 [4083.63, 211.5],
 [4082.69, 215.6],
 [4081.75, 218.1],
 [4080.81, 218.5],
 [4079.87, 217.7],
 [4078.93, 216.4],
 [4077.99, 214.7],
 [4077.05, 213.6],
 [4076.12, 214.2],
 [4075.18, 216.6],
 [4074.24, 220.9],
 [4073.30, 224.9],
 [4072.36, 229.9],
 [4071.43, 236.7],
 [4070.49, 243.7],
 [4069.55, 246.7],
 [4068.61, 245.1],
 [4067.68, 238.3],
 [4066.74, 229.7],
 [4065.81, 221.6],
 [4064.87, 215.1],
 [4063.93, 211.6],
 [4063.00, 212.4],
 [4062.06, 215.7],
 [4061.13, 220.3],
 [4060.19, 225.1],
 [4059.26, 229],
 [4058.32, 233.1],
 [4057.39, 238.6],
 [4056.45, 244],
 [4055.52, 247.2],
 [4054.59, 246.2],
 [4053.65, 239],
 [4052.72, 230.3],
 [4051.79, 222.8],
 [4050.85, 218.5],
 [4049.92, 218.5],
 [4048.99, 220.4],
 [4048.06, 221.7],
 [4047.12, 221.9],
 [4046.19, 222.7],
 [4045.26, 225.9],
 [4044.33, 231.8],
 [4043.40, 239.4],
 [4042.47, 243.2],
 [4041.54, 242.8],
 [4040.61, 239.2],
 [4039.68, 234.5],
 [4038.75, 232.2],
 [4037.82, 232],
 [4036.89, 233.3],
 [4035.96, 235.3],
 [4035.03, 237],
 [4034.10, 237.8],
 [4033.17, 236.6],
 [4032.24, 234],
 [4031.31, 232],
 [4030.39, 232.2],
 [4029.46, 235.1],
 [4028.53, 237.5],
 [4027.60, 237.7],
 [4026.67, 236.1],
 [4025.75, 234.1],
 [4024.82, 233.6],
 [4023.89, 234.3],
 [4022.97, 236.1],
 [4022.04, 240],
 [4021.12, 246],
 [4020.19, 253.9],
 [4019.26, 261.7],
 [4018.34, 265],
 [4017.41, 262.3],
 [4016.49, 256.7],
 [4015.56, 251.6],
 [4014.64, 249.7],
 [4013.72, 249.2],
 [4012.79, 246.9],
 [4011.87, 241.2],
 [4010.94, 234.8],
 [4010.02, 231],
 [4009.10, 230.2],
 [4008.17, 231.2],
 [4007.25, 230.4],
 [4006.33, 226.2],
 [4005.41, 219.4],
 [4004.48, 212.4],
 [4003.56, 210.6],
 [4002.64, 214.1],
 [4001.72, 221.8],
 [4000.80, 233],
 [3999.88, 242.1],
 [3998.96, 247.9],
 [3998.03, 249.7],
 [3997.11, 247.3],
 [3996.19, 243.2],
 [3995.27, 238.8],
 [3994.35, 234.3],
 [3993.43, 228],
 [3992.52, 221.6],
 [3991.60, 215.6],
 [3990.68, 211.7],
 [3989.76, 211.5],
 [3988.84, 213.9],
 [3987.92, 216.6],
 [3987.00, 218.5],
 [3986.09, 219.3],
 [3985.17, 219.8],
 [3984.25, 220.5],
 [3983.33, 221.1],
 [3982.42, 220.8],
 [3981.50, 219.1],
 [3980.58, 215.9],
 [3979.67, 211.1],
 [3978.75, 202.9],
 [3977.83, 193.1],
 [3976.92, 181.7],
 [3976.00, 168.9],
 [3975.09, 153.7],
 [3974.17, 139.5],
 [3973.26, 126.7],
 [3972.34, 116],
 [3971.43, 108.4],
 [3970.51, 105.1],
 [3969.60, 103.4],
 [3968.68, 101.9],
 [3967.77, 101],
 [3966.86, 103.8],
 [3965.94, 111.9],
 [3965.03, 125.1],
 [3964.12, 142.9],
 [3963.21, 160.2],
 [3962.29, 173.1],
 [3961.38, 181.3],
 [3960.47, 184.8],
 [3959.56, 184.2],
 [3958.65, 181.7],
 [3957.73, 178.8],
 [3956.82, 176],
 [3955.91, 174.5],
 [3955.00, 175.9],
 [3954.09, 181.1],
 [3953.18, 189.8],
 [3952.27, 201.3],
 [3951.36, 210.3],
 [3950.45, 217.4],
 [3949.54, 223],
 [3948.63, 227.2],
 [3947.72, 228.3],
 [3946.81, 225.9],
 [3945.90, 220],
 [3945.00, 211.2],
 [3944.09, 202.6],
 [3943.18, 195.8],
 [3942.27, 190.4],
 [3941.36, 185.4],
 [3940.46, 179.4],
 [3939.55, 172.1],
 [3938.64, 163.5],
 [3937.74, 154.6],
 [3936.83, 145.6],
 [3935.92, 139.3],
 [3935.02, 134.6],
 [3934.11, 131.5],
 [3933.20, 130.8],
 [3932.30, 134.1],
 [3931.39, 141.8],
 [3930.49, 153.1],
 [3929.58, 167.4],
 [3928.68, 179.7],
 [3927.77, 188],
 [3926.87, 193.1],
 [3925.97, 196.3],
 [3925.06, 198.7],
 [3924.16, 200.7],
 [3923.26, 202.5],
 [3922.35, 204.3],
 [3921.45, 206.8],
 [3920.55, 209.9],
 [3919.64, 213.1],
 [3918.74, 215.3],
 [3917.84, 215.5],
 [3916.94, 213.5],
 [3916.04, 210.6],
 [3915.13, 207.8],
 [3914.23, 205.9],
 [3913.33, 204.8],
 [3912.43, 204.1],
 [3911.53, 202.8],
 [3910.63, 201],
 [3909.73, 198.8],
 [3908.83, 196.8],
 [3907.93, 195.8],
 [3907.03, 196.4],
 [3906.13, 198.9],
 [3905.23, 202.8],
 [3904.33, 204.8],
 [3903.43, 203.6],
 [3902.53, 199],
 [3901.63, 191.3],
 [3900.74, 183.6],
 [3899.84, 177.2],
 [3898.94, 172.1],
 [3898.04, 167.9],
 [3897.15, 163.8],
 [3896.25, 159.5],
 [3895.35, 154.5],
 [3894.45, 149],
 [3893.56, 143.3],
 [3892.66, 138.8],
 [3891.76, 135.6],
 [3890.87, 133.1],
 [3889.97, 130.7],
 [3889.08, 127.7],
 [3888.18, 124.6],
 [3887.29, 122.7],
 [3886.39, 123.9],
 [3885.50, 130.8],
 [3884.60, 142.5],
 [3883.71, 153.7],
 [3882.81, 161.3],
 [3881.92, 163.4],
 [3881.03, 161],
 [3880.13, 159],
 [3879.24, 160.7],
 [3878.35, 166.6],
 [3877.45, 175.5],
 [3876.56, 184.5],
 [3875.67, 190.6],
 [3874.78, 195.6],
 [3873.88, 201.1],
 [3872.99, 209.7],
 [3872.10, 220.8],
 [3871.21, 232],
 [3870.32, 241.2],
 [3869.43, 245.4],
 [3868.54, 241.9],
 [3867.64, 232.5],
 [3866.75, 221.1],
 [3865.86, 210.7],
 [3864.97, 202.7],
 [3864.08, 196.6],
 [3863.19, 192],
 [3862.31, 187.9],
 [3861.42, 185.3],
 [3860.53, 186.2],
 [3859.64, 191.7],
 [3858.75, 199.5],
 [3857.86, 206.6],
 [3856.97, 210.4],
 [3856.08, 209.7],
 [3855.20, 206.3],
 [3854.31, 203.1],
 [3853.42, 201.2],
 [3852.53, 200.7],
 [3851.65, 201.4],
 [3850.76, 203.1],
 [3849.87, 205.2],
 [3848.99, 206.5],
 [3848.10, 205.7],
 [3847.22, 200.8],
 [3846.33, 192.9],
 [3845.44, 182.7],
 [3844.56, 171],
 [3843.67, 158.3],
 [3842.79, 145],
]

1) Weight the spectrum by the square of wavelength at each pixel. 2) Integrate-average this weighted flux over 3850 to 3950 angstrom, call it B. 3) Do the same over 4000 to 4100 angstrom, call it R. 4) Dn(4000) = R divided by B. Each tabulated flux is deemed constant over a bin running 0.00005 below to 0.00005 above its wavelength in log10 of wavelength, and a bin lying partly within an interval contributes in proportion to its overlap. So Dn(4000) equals 1.29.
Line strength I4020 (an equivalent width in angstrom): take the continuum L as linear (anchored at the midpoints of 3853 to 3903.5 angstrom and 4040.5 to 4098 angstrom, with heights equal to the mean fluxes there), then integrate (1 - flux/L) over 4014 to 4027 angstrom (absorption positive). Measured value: -2.59 angstrom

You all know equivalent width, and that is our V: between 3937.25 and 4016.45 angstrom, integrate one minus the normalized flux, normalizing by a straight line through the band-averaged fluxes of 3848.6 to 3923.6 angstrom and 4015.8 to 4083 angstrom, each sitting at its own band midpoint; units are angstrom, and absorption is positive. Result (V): 5.7 angstrom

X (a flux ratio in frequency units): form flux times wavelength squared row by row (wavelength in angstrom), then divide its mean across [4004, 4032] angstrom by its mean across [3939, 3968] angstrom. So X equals 1.4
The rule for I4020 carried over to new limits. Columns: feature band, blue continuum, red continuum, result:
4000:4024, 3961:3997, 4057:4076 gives -4.8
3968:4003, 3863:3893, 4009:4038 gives 4.2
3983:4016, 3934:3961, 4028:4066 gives -3.1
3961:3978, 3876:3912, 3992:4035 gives 6.1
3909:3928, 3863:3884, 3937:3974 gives -2.4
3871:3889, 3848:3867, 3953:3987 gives 2.5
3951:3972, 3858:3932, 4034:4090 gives 4.9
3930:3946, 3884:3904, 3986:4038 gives 1.7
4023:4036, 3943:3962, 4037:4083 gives -0.9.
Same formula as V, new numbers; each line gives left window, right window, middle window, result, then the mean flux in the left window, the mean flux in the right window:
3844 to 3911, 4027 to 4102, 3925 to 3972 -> 6.56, 185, 215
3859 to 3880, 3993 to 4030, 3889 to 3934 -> 6.45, 202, 238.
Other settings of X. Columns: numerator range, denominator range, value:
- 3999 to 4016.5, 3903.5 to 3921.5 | 1.19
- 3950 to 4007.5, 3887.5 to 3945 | 1.10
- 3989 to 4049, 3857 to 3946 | 1.37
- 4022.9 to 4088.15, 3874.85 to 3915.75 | 1.44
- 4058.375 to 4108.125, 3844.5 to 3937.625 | 1.16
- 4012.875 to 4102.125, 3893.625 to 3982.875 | 1.30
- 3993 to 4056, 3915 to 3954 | 1.31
